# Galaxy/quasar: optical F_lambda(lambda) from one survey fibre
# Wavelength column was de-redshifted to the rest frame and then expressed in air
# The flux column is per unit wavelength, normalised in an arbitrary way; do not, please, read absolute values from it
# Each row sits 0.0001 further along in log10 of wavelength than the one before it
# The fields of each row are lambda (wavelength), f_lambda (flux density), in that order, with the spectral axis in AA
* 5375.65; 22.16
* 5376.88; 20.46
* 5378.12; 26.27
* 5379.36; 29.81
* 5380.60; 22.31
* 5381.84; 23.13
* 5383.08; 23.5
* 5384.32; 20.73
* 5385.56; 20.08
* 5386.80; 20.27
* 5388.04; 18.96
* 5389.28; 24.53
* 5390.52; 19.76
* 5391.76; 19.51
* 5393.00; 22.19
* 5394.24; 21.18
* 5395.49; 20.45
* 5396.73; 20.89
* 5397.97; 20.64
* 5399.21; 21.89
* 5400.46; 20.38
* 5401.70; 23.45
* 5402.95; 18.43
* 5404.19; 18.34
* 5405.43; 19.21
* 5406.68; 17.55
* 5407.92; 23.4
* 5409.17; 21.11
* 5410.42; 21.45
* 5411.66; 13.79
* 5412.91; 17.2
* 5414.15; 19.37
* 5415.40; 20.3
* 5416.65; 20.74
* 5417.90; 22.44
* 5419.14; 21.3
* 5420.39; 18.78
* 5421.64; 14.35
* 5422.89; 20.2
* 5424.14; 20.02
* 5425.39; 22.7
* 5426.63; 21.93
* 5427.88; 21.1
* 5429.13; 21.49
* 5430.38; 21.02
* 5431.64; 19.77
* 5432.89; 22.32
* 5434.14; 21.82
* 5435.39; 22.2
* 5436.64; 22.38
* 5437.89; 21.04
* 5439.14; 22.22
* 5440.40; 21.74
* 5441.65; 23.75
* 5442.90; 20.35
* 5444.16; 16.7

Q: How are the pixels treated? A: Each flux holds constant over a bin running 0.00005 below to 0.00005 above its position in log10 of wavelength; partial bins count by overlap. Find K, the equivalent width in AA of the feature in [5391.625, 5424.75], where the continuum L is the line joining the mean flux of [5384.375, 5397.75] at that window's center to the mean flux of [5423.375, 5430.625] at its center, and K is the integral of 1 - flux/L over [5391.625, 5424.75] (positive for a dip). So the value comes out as 1.75 AA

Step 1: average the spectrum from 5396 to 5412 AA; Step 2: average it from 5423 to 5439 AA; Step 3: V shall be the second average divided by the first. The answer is 1.07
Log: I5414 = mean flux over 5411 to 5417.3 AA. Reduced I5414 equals 18.3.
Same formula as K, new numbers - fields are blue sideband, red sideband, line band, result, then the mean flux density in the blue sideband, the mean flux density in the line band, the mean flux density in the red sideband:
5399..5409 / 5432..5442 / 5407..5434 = 1.2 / 20.3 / 20.2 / 22.1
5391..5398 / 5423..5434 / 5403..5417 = 1.2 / 20.8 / 19.3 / 21.3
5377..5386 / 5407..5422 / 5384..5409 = 1.3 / 23.6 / 20.6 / 19.6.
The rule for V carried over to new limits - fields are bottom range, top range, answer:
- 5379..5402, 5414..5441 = 0.96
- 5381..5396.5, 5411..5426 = 0.91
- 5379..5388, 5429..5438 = 0.96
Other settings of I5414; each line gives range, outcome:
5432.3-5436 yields 22.1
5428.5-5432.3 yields 20.7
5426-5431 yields 21.4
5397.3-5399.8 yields 21.3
